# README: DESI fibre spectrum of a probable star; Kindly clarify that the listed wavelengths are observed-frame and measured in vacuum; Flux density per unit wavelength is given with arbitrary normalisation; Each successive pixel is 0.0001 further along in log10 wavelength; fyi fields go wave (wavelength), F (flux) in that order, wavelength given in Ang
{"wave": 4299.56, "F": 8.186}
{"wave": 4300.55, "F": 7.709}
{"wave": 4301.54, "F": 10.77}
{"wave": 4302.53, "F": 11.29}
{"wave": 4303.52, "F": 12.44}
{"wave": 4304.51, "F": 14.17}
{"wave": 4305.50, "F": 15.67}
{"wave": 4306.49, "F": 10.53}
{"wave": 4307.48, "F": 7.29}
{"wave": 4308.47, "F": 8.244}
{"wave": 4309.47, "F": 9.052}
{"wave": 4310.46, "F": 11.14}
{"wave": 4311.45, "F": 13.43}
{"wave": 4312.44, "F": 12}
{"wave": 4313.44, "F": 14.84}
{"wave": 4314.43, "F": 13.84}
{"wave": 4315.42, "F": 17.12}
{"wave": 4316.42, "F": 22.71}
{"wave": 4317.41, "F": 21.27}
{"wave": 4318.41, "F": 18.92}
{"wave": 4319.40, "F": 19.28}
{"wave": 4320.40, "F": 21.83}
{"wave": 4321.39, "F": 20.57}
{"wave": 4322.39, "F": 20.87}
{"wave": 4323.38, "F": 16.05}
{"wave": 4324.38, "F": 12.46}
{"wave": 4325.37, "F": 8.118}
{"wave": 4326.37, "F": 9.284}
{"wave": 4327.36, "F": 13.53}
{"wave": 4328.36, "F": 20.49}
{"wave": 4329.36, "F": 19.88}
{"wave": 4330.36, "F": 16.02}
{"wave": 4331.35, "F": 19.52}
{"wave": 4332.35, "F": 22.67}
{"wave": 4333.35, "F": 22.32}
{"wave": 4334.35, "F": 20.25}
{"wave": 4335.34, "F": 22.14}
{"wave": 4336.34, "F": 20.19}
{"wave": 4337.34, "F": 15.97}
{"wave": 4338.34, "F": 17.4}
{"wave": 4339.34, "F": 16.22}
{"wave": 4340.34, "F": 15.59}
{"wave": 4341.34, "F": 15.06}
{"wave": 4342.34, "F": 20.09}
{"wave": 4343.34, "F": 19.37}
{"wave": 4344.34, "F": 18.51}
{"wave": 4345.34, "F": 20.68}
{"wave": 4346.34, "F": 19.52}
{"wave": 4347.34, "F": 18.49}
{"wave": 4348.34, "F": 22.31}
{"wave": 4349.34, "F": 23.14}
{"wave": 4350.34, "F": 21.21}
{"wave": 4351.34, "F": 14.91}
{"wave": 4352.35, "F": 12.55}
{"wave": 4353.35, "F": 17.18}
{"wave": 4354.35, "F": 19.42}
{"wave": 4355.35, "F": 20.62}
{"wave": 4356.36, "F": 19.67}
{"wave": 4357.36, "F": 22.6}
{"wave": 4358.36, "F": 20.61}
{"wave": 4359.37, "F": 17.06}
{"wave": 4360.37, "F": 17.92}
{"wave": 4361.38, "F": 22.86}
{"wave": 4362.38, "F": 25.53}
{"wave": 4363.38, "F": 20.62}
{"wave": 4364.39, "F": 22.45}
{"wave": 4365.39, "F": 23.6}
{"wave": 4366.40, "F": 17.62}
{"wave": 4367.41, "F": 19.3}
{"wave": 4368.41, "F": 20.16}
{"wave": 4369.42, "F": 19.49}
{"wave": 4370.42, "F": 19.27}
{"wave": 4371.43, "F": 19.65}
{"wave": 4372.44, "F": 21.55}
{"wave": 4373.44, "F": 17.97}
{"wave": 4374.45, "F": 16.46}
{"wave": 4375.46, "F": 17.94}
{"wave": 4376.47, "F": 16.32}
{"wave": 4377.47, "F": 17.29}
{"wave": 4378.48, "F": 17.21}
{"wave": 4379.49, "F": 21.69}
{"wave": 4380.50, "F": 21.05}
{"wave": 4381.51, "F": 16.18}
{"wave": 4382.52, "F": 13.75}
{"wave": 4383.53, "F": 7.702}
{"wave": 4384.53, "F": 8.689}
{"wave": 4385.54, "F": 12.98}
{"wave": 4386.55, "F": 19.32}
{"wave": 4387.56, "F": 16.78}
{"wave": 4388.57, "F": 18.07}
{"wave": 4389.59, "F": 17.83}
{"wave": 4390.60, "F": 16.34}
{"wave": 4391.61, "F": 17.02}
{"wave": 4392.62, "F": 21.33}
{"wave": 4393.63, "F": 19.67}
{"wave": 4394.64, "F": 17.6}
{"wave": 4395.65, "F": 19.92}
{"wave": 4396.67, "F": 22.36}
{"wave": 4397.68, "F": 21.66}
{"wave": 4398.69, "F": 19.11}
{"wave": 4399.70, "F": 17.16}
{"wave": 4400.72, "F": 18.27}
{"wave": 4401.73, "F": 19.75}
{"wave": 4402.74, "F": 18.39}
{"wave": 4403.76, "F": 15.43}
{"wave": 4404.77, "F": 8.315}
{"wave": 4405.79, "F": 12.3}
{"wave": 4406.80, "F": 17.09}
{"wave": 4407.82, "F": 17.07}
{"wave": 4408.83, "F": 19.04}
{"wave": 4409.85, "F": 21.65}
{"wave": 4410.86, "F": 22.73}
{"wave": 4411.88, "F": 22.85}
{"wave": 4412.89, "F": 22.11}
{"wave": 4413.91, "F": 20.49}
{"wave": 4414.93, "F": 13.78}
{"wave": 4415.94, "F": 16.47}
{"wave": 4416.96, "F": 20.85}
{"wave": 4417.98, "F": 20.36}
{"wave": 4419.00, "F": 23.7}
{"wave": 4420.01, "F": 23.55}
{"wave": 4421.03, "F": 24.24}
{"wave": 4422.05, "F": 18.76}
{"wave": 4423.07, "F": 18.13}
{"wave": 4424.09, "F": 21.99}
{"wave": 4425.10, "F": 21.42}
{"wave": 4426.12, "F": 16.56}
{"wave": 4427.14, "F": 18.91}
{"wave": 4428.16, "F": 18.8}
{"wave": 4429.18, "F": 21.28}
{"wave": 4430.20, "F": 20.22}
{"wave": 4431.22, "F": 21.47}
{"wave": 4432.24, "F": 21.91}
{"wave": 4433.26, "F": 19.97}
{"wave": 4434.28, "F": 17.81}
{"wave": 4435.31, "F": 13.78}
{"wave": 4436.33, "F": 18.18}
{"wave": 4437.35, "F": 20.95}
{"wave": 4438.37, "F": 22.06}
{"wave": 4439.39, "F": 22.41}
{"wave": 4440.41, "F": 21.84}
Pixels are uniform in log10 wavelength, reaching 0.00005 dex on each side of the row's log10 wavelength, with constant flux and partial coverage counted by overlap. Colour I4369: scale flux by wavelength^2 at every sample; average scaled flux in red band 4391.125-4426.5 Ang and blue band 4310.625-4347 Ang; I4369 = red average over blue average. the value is 1.13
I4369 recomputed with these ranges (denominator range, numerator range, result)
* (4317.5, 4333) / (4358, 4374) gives 1.19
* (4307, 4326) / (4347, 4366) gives 1.35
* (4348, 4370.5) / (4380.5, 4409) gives 0.85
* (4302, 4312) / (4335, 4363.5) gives 1.73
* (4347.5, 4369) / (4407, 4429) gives 1.03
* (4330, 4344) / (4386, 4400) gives 1.03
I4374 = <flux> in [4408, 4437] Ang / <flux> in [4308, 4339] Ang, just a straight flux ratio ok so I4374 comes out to 1.2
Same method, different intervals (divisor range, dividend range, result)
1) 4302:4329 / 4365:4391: 1.19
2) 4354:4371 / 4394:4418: 0.90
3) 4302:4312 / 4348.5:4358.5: 1.70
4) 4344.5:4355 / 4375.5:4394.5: 0.88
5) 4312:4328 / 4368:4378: 1.13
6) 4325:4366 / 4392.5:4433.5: 1.02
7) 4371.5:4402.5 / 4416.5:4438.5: 1.14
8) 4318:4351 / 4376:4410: 0.93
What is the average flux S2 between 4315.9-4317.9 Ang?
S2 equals 21.9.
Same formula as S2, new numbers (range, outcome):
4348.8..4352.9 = 18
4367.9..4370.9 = 19.7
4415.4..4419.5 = 20.3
